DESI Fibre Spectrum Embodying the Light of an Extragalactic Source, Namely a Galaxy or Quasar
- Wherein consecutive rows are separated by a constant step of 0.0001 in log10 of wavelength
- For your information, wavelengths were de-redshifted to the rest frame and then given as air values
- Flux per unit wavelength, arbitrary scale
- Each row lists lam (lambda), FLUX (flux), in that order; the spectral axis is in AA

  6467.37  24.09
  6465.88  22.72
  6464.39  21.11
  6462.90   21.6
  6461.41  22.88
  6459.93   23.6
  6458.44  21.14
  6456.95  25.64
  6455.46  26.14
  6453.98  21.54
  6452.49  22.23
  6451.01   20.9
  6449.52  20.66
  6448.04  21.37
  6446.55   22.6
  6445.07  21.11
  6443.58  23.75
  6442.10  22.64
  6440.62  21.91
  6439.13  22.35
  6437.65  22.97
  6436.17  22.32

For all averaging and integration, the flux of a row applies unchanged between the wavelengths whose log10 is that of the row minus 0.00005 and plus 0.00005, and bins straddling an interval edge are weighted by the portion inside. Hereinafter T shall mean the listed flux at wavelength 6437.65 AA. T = 22.97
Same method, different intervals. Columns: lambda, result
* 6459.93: 23.6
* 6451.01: 20.9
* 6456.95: 25.64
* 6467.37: 24.09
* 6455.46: 26.14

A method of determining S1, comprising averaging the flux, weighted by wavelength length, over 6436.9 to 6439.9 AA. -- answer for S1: 22.6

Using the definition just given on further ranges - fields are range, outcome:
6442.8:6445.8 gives 22.4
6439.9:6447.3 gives 22.4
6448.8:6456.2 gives 22.3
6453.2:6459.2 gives 23.6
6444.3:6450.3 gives 21.4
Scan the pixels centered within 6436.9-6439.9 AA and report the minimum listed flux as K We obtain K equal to 22.35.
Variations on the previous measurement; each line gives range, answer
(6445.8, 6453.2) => 20.66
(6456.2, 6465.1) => 21.11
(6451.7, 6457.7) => 21.54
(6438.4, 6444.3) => 21.91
